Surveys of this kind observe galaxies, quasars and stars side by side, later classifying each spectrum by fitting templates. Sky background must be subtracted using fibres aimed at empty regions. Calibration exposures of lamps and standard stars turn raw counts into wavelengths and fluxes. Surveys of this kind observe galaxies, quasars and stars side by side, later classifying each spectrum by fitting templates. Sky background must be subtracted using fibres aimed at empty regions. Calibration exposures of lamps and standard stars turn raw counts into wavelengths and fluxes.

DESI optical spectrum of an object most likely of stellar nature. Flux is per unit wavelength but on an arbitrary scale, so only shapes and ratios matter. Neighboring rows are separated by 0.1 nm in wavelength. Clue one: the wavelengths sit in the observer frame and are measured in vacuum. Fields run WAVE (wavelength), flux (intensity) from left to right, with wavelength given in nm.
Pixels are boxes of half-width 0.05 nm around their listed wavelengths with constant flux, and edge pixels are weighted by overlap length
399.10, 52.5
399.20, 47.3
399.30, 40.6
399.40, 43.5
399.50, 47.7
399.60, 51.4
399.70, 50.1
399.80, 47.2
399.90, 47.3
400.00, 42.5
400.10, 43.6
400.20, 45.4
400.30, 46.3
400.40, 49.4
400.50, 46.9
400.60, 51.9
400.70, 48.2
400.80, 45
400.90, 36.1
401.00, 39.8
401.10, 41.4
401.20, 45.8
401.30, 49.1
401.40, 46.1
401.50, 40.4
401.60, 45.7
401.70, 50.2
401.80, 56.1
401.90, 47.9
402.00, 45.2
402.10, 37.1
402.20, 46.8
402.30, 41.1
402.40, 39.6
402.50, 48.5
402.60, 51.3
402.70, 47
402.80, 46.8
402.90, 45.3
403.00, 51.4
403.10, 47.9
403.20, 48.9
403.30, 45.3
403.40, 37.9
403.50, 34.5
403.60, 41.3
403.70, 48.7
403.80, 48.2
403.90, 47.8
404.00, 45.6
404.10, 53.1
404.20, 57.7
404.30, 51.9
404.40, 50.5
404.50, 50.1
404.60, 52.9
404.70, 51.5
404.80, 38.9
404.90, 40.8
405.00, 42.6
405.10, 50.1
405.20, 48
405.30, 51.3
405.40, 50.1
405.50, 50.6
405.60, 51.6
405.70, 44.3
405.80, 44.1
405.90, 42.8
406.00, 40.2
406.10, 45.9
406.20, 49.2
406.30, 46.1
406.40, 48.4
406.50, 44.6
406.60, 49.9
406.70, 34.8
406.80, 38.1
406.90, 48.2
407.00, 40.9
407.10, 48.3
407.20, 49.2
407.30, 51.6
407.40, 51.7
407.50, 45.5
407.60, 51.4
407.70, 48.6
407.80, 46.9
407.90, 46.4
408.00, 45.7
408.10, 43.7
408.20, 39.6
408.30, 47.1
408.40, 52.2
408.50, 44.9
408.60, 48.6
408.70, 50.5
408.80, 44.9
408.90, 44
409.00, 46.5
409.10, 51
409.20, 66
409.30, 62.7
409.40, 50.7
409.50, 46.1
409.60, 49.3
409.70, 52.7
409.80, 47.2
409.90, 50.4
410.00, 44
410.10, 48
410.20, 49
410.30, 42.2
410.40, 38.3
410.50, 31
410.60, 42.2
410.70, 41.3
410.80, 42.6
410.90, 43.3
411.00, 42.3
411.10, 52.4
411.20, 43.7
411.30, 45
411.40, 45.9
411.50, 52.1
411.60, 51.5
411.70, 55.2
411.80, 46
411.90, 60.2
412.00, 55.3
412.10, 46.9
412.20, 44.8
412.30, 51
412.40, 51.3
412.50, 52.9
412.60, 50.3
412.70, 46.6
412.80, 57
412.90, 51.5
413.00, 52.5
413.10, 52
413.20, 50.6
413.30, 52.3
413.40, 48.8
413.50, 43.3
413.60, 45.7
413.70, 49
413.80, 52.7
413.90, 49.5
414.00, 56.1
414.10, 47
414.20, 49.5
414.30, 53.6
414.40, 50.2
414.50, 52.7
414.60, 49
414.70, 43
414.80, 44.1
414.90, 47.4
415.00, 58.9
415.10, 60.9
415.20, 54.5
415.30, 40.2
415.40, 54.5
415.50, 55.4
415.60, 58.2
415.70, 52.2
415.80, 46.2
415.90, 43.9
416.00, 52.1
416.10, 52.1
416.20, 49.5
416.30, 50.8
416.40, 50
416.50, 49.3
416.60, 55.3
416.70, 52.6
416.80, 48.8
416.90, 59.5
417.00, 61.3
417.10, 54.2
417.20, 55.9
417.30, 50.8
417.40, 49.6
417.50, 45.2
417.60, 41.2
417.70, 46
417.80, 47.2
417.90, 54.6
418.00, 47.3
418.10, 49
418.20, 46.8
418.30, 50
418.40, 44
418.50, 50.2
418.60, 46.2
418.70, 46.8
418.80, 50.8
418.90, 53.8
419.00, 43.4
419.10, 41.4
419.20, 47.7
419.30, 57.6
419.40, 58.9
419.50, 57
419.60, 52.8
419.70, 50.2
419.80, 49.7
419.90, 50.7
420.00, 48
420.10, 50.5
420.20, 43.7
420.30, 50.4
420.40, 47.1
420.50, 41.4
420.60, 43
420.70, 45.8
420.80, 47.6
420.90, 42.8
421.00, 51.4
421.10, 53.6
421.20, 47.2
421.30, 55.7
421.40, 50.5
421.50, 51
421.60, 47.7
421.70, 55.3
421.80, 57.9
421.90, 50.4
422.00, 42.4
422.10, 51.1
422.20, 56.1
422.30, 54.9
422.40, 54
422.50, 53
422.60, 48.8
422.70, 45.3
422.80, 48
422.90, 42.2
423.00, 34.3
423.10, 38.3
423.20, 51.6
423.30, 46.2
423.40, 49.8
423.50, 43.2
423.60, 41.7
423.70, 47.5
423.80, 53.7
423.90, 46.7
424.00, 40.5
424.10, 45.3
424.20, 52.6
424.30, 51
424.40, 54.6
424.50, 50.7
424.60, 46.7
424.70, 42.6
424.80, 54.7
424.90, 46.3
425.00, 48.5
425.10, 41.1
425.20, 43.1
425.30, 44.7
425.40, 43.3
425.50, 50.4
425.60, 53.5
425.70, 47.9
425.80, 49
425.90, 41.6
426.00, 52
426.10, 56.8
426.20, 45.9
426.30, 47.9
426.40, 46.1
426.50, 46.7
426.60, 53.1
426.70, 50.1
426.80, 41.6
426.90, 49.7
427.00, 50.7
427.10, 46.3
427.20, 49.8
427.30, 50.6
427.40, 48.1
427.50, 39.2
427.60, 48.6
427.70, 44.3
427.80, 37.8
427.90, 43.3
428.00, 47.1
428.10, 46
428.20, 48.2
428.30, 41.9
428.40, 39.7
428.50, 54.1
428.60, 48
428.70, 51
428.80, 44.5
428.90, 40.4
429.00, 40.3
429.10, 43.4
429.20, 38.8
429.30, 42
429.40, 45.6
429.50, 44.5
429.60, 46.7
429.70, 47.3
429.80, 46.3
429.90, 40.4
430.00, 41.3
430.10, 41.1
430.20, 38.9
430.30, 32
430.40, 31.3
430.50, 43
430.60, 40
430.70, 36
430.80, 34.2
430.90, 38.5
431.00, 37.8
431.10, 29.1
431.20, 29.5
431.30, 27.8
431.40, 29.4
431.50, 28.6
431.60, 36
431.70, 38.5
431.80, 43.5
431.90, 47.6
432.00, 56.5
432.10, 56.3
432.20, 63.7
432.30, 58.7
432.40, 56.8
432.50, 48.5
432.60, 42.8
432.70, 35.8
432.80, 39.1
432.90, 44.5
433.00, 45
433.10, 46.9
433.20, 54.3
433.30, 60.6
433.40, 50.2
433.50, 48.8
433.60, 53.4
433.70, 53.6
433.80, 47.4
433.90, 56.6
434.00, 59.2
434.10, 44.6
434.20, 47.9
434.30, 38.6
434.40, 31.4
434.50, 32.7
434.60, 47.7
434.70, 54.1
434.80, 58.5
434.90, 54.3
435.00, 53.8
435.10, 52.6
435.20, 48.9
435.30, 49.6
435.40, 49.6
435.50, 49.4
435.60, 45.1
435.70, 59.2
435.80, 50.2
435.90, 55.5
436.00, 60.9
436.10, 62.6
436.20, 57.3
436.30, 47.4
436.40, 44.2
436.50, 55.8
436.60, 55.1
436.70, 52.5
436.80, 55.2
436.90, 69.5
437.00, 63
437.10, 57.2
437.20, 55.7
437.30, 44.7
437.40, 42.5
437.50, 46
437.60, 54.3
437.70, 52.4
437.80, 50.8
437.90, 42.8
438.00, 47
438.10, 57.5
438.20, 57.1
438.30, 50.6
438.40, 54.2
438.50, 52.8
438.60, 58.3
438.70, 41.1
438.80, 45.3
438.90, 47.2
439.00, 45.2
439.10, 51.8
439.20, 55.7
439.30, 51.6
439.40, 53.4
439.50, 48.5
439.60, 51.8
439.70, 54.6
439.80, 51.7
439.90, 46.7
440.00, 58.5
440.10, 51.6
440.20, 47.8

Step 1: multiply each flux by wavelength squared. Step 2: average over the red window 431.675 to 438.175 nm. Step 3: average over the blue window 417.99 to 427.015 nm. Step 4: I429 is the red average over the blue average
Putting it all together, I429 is 1.1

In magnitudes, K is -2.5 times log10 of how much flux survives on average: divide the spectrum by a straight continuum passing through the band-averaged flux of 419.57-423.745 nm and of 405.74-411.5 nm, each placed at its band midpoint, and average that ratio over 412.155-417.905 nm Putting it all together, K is -0.07 mag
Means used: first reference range 46.5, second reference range 48.4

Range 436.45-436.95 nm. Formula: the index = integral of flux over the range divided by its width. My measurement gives 57.6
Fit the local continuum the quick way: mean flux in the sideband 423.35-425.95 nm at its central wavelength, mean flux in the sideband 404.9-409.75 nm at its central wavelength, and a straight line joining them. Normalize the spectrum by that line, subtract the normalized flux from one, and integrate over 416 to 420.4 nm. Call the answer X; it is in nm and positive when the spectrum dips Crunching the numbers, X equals -0.260 nm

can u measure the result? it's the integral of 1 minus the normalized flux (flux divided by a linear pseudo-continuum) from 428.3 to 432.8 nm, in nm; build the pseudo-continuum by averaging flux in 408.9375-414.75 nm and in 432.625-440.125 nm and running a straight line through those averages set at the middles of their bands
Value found 0.74 nm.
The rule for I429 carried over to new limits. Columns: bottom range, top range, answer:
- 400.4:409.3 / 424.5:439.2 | 1.15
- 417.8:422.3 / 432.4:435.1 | 1.04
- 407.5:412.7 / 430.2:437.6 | 1.11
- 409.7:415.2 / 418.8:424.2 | 1.04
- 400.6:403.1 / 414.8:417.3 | 1.23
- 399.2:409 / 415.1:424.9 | 1.15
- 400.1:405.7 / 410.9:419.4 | 1.14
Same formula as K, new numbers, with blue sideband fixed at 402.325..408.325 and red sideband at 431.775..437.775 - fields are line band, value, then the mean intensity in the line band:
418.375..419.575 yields -0.03 mag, 50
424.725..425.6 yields 0.07 mag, 46.8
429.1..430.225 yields 0.17 mag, 43.1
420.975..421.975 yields -0.06 mag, 51.8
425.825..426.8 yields 0.03 mag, 48.5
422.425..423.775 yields 0.08 mag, 45.7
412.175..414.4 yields -0.06 mag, 50.4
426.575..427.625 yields 0.05 mag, 47.8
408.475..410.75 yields 0.00 mag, 47.5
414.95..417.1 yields -0.09 mag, 52.7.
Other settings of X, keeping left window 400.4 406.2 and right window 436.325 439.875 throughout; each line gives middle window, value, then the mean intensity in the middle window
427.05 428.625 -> 0.14 nm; 45.8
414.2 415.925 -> -0.09 nm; 50.9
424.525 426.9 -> 0.11 nm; 47.6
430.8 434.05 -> 0.34 nm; 45.6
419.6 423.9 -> 0.08 nm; 48.5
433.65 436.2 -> 0.03 nm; 50.7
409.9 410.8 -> 0.10 nm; 42.5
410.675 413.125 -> -0.08 nm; 49.4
